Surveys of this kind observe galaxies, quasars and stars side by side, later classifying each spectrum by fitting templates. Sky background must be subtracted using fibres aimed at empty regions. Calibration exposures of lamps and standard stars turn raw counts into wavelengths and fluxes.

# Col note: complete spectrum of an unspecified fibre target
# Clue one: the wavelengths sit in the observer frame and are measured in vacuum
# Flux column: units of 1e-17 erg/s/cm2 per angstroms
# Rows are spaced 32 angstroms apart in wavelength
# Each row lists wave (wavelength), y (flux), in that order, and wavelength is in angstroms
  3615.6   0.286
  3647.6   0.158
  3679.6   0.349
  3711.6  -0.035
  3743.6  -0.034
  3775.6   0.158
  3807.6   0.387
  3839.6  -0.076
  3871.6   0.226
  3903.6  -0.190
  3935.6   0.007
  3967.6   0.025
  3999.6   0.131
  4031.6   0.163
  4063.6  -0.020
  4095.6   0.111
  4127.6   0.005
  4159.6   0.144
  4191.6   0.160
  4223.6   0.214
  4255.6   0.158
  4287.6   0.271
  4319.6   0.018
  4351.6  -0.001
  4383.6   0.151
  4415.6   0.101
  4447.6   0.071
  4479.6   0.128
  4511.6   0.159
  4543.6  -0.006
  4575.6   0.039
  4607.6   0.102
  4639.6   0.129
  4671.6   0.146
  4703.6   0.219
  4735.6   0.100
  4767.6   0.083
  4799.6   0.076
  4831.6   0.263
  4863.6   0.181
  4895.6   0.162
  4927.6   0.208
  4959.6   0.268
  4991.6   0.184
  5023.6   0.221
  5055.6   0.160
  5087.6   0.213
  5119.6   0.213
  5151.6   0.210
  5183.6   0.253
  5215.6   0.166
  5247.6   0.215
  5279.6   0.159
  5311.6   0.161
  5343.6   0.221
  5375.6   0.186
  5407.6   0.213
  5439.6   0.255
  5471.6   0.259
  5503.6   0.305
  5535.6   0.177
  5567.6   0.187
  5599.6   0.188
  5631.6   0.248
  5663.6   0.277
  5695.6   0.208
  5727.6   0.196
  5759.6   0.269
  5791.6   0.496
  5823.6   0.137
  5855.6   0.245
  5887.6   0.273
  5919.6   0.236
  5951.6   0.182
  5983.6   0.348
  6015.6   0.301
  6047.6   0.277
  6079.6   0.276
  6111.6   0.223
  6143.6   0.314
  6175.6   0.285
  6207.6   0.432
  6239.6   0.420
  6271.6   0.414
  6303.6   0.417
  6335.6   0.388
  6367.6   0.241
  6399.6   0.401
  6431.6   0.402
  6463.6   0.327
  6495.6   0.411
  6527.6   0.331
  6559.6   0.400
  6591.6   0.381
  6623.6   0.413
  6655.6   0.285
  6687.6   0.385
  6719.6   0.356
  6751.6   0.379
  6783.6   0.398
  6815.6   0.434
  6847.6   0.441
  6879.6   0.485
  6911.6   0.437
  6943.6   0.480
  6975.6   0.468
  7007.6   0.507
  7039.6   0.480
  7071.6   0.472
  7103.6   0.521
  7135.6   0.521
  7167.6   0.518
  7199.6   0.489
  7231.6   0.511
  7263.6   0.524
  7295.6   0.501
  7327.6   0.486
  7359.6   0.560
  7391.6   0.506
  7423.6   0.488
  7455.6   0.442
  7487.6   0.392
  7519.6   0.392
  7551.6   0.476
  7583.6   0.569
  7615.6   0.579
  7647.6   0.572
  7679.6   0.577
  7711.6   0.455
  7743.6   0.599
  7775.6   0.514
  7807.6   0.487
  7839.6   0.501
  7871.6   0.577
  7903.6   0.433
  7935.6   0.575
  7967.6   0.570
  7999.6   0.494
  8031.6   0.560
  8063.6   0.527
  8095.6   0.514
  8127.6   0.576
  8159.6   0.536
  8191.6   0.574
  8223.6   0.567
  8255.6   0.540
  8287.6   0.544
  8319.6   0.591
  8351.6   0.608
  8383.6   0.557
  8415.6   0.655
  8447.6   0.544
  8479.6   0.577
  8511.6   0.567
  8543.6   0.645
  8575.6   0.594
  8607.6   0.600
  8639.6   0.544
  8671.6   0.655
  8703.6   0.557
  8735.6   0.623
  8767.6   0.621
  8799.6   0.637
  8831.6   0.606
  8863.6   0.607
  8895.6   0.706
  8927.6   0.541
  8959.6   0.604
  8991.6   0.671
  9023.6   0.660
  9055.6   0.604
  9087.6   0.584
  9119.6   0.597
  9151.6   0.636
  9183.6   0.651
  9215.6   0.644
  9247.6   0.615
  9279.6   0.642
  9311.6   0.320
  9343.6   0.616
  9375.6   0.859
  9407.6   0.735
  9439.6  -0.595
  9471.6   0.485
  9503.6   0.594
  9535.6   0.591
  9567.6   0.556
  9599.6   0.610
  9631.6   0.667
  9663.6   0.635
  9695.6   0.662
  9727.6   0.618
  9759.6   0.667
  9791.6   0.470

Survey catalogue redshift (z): 0.55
